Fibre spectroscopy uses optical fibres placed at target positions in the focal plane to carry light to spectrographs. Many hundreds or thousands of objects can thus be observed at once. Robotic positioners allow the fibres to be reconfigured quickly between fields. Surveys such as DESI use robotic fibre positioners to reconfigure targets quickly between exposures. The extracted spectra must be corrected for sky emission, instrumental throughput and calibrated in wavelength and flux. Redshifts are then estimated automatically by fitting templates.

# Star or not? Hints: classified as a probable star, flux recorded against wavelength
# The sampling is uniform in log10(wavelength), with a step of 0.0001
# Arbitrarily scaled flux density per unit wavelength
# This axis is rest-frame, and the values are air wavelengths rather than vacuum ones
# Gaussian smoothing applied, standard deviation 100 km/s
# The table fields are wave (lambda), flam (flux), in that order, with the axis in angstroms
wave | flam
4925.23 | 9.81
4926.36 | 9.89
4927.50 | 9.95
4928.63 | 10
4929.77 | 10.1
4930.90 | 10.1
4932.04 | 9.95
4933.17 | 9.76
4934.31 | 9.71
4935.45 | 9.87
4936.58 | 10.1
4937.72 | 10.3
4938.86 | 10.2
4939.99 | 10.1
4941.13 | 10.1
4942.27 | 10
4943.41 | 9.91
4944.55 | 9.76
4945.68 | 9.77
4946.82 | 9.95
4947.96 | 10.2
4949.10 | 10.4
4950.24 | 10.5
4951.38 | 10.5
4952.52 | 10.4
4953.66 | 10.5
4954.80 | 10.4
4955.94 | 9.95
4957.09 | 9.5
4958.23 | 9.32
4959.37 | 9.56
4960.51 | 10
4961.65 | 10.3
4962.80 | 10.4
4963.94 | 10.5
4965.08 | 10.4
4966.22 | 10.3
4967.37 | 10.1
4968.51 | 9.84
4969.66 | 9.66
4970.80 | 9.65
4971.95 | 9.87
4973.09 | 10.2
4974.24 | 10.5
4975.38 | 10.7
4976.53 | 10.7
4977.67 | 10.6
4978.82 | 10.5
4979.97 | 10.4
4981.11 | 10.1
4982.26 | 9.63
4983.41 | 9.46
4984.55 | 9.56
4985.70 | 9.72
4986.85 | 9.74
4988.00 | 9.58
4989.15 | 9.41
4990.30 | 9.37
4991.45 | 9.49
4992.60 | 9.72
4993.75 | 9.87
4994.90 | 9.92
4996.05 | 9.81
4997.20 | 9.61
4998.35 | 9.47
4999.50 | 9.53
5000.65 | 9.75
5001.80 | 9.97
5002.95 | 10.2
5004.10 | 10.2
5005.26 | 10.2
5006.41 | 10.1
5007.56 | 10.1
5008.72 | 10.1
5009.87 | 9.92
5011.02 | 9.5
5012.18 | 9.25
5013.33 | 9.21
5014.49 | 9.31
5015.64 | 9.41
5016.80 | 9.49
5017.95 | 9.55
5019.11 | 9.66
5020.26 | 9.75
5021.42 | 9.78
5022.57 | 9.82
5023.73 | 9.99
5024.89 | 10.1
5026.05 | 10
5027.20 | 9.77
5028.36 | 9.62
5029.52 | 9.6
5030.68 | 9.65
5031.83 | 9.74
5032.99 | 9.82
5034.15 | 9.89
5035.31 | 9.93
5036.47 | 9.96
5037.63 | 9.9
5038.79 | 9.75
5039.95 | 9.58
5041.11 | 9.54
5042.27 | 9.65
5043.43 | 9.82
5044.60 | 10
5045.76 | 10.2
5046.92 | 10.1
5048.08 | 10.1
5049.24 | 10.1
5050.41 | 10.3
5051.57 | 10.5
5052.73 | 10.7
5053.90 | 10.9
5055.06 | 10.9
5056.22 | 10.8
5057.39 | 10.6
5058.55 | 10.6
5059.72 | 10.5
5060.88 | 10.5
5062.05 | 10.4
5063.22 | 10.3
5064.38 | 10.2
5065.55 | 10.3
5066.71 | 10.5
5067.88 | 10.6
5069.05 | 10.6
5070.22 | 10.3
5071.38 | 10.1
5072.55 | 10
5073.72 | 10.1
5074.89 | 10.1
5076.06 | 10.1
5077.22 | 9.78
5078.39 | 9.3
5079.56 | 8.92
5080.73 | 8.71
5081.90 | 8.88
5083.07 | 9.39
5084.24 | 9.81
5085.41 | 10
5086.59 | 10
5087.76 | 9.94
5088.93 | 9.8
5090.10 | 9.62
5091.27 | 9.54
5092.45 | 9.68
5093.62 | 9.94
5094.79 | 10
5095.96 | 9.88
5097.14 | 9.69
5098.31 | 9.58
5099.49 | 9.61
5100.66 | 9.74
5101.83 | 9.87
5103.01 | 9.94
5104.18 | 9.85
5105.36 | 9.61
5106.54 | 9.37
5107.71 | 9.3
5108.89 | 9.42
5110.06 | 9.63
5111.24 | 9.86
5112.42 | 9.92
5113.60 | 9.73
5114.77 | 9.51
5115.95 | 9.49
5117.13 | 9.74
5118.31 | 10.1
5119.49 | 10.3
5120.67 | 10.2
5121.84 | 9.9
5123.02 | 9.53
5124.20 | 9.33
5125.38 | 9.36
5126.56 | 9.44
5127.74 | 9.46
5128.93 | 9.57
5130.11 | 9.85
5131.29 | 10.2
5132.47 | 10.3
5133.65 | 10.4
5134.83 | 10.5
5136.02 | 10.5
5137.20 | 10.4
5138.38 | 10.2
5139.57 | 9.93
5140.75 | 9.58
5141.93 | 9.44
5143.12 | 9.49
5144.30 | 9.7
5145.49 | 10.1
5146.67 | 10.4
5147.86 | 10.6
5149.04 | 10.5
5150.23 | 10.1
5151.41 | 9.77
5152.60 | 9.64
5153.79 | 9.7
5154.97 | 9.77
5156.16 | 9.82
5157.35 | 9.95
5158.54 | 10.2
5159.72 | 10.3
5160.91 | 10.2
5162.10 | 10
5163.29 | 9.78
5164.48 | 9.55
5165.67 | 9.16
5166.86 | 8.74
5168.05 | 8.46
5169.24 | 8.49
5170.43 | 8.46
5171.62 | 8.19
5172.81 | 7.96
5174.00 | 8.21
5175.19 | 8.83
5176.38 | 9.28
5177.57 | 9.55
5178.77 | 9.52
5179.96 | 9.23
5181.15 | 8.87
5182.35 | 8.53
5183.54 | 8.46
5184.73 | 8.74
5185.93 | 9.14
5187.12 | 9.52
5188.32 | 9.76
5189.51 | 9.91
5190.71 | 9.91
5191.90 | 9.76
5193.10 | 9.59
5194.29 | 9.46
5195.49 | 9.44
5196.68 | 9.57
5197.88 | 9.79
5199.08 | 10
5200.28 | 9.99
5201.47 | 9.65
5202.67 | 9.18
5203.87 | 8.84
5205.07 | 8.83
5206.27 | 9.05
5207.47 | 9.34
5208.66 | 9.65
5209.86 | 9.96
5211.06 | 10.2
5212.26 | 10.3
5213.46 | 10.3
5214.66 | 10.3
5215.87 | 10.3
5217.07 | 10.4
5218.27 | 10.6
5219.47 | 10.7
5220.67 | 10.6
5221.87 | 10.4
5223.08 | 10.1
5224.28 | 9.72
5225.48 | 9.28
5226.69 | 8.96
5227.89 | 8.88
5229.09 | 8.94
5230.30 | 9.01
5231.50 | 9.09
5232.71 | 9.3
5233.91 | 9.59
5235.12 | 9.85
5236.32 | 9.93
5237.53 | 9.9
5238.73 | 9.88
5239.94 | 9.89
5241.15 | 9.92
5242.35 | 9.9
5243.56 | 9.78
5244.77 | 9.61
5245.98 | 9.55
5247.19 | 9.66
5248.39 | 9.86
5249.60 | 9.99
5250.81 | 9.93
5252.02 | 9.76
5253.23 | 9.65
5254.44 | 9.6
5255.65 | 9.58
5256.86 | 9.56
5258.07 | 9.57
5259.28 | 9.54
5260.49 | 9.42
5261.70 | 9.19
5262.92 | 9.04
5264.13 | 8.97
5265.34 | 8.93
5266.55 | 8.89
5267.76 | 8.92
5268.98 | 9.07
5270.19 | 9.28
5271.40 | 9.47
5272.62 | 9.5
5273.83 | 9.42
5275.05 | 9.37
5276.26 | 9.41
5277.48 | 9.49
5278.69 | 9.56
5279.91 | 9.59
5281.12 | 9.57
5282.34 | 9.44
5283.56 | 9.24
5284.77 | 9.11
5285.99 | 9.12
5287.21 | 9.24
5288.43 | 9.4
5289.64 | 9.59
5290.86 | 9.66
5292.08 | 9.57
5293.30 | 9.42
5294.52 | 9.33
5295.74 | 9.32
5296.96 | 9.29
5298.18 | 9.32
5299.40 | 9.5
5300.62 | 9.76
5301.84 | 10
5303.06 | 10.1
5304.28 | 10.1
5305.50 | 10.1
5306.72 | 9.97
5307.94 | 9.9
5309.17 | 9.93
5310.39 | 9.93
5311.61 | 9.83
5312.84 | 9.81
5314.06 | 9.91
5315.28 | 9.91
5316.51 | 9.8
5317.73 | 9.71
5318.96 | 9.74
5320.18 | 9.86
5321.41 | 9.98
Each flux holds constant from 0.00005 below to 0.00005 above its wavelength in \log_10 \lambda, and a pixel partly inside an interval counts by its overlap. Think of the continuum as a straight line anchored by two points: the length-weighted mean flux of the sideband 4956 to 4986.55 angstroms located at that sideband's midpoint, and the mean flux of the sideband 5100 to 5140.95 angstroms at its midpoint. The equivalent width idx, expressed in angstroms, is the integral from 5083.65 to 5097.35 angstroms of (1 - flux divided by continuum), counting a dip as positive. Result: 0.07 angstroms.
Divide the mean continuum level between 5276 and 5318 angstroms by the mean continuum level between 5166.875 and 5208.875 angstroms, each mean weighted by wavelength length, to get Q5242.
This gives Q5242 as 1.1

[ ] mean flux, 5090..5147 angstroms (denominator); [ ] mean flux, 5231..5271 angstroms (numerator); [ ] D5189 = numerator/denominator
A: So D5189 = 1.0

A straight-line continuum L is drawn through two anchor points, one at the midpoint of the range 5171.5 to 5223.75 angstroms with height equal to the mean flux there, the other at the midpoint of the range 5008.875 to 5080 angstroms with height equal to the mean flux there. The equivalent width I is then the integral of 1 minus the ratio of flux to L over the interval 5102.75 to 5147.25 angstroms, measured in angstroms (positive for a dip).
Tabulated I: -0.3 angstroms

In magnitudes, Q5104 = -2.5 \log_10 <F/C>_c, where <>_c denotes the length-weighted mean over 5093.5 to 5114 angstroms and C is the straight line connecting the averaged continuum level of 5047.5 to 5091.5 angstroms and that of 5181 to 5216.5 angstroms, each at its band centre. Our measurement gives 0.03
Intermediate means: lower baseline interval 10.1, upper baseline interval 9.55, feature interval 9.71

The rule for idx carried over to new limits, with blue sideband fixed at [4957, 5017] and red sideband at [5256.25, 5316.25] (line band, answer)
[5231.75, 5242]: -0.2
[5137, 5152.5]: -0.5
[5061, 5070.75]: -0.6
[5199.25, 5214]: 0.0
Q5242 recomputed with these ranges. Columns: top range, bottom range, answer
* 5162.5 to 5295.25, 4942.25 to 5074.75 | 0.95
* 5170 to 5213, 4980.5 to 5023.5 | 0.96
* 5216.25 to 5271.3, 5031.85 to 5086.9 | 0.95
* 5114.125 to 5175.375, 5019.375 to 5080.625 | 0.96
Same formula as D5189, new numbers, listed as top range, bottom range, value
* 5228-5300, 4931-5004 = 0.95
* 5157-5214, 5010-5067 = 0.94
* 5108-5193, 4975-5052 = 0.98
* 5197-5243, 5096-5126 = 1.00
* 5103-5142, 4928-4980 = 0.97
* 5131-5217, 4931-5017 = 0.97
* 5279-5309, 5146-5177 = 1.01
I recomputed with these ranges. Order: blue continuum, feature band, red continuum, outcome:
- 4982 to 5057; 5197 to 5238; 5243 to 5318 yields -0.47 angstroms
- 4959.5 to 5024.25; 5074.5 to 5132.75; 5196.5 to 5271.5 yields 0.47 angstroms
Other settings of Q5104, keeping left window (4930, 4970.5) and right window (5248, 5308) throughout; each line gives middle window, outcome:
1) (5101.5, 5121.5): 0.00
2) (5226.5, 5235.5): 0.04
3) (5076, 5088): 0.04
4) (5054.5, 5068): -0.07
